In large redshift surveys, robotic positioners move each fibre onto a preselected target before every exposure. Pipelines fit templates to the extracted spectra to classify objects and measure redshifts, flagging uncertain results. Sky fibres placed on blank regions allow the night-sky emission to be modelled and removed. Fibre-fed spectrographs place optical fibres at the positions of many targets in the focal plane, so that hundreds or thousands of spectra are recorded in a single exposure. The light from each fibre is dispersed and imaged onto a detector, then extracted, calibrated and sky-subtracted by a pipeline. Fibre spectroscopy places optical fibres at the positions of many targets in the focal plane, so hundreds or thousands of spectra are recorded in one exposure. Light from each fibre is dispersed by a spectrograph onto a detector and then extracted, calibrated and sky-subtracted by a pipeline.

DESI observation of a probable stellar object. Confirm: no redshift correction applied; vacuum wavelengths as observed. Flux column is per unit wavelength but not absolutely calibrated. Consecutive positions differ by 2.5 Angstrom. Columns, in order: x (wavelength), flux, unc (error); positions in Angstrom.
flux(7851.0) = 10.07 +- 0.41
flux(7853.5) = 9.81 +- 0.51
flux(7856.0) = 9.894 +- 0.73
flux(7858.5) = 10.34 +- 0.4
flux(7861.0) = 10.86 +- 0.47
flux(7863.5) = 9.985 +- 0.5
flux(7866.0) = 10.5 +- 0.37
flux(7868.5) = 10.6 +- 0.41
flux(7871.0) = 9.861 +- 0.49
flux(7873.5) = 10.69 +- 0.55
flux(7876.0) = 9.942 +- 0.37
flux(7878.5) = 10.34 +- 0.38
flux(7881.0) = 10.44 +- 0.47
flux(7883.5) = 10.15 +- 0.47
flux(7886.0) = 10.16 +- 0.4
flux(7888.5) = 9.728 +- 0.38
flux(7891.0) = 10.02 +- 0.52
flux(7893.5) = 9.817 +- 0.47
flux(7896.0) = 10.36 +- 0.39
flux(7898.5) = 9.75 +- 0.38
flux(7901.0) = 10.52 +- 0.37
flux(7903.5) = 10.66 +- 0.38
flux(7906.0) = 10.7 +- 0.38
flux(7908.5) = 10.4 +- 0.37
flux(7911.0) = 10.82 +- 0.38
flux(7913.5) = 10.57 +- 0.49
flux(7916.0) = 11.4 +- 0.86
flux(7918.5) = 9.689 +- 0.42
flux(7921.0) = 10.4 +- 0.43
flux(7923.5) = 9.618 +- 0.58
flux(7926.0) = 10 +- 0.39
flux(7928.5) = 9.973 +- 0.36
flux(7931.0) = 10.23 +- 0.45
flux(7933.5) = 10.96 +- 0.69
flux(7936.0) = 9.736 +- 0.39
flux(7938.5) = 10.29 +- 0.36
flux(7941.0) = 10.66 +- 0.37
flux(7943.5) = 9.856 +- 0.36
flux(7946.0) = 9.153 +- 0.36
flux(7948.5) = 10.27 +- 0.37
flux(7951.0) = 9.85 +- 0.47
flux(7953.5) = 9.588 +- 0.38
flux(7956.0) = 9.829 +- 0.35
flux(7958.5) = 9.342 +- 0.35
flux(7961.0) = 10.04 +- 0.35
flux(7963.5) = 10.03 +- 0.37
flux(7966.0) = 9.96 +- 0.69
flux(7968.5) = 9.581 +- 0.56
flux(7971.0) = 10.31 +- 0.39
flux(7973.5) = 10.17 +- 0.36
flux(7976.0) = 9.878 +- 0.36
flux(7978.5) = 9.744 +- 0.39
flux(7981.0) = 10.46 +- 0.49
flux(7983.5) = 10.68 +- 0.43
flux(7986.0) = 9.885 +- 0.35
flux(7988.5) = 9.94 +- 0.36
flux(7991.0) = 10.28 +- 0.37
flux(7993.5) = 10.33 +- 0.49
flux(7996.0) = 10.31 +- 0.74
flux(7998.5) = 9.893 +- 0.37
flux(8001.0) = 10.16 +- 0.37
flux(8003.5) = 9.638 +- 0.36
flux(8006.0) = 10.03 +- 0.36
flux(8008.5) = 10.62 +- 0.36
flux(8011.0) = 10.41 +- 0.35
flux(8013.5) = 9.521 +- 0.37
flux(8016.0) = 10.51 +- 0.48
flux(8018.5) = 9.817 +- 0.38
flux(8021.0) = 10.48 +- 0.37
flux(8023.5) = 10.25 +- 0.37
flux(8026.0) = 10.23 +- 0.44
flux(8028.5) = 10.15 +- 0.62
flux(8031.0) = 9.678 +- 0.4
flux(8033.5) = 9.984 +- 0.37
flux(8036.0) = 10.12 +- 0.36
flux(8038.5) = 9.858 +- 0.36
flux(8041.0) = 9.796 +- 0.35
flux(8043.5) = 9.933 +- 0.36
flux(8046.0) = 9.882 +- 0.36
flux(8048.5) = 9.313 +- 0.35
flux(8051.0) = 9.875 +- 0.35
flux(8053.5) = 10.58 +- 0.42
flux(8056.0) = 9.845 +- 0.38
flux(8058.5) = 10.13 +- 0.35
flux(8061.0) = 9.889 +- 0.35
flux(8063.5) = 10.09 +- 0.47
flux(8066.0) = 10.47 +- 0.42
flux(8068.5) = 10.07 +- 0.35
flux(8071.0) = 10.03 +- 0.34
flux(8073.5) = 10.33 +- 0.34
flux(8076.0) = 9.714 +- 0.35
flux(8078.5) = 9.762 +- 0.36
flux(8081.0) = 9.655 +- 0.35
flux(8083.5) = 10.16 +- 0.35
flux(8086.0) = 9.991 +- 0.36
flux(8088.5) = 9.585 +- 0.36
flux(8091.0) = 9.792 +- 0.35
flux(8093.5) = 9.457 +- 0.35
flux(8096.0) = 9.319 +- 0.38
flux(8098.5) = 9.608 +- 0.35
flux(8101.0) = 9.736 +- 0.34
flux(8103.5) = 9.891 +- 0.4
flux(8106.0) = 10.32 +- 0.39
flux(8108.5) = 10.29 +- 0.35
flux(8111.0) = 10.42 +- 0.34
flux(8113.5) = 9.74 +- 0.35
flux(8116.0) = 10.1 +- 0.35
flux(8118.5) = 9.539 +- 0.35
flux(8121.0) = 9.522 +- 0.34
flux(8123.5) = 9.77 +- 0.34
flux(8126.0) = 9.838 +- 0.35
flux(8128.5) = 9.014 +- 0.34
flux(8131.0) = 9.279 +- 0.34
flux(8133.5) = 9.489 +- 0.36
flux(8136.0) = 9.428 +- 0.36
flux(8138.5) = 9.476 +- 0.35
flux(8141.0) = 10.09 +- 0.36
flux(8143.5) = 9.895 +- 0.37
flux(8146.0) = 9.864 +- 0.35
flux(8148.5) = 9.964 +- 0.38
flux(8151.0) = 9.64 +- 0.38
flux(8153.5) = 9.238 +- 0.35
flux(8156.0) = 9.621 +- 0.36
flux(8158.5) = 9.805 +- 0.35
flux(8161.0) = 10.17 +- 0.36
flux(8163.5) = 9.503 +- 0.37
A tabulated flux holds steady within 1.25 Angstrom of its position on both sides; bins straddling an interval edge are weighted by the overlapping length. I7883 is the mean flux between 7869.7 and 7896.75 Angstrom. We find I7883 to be 10.1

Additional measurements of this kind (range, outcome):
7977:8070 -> 10.1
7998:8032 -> 10.1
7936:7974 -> 9.92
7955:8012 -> 10.1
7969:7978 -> 10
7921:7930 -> 9.95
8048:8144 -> 9.84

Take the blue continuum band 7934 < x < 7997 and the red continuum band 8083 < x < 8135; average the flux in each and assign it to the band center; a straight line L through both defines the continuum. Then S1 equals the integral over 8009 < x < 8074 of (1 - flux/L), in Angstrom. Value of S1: -1.2 Angstrom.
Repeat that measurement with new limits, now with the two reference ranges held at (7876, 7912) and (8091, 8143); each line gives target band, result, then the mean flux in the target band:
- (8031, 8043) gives 0.00 Angstrom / 9.91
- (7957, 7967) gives 0.25 Angstrom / 9.84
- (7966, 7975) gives 0.06 Angstrom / 10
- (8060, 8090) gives -0.47 Angstrom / 9.98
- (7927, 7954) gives 0.22 Angstrom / 10.1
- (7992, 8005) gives -0.08 Angstrom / 10.1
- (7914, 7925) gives -0.10 Angstrom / 10.3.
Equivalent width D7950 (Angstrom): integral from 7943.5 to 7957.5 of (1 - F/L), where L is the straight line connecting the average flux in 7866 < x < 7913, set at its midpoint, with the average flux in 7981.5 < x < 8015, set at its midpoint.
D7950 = 0.6 Angstrom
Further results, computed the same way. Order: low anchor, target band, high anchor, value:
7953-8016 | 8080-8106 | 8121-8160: 0.0 Angstrom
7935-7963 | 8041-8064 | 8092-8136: -0.4 Angstrom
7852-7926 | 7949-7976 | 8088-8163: 0.6 Angstrom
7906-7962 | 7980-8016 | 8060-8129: -0.5 Angstrom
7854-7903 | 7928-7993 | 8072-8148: 0.2 Angstrom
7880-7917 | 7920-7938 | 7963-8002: 0.2 Angstrom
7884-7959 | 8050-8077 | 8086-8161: -0.7 Angstrom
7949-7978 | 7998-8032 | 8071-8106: -0.9 Angstrom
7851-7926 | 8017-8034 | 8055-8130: -0.2 Angstrom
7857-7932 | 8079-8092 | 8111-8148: -0.1 Angstrom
